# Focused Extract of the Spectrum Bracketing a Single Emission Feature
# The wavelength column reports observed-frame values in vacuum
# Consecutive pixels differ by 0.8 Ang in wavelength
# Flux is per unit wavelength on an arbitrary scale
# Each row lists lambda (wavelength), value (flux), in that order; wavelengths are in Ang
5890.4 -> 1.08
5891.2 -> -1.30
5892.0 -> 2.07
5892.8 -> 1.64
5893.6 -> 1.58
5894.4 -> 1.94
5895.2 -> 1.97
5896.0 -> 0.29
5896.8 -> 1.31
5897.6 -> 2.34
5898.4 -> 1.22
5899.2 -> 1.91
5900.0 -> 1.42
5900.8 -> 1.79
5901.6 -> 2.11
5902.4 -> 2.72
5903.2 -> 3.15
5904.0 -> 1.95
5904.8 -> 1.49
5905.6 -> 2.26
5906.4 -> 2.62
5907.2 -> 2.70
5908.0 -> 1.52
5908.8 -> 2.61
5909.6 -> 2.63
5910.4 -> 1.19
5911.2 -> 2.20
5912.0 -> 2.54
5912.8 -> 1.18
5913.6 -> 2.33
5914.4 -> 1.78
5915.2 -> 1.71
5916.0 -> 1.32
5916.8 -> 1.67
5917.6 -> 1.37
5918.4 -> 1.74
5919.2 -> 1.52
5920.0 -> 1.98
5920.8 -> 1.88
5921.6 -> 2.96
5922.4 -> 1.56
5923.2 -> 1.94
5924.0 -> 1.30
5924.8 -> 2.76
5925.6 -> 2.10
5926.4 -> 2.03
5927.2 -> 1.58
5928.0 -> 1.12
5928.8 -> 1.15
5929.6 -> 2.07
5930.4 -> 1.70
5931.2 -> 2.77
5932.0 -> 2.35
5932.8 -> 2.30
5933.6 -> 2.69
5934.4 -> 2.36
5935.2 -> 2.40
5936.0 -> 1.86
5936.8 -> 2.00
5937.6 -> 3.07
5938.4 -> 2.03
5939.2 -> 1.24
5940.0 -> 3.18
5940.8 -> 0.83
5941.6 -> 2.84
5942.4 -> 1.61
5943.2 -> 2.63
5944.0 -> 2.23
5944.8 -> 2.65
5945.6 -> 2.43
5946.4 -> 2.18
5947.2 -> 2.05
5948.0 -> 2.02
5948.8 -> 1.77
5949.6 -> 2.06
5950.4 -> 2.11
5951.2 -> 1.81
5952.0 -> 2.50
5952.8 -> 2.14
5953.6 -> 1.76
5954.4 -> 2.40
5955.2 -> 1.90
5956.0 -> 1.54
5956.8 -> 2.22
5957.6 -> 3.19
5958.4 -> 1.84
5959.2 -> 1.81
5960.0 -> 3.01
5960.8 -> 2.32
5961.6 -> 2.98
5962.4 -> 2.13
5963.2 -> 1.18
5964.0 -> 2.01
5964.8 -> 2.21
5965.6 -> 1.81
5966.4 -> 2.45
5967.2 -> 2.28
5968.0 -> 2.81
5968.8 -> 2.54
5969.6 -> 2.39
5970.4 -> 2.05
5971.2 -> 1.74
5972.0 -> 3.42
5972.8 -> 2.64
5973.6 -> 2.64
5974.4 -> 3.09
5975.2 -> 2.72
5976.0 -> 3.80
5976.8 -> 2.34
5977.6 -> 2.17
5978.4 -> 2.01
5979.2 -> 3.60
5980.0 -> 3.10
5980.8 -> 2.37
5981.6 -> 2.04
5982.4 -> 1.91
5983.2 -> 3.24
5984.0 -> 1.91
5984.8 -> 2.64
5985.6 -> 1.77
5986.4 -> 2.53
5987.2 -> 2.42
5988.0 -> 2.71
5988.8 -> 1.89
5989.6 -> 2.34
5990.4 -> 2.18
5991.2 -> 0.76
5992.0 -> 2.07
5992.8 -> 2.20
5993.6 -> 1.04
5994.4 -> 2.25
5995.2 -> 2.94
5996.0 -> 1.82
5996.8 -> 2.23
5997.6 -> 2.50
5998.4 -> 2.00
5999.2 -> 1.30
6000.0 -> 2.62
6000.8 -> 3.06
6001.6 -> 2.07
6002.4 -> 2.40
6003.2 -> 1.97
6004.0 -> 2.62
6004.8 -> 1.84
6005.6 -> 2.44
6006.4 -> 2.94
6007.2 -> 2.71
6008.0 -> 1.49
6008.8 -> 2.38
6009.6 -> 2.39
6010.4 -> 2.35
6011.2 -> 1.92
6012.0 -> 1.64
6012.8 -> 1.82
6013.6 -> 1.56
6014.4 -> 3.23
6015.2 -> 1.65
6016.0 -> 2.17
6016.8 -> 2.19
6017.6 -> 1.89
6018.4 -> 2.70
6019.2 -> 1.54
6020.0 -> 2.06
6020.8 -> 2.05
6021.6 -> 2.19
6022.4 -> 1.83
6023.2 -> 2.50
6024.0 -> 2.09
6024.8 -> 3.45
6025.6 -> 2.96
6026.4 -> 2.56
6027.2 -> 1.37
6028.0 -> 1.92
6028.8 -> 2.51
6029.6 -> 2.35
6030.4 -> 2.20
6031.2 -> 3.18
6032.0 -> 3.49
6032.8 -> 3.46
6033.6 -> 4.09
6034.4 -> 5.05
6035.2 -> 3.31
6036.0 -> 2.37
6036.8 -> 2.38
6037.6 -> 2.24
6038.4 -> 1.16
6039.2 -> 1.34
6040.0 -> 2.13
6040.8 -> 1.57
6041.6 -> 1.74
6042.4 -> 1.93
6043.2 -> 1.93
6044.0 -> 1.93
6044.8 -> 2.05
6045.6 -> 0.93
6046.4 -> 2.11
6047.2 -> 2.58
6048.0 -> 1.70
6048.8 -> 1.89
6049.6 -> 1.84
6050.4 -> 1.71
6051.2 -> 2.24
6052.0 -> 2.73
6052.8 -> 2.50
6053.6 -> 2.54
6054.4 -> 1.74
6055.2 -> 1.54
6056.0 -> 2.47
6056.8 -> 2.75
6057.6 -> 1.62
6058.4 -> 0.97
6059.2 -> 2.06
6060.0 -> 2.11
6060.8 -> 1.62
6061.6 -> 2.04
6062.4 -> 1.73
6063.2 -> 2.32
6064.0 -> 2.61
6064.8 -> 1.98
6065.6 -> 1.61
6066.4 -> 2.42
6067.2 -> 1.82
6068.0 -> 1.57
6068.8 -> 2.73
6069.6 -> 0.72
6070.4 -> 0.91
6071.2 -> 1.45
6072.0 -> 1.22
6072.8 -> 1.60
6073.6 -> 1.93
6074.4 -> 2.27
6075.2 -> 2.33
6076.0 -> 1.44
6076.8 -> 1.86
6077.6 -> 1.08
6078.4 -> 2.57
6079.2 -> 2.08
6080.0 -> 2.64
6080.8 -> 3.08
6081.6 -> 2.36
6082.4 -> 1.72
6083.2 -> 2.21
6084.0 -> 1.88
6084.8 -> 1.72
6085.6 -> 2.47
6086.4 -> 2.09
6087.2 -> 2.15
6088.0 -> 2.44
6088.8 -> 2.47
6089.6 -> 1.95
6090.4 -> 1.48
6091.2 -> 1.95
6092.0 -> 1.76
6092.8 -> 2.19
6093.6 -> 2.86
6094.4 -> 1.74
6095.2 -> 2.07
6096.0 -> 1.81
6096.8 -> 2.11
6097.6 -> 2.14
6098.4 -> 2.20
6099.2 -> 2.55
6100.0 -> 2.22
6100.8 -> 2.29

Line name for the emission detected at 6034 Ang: [O III]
